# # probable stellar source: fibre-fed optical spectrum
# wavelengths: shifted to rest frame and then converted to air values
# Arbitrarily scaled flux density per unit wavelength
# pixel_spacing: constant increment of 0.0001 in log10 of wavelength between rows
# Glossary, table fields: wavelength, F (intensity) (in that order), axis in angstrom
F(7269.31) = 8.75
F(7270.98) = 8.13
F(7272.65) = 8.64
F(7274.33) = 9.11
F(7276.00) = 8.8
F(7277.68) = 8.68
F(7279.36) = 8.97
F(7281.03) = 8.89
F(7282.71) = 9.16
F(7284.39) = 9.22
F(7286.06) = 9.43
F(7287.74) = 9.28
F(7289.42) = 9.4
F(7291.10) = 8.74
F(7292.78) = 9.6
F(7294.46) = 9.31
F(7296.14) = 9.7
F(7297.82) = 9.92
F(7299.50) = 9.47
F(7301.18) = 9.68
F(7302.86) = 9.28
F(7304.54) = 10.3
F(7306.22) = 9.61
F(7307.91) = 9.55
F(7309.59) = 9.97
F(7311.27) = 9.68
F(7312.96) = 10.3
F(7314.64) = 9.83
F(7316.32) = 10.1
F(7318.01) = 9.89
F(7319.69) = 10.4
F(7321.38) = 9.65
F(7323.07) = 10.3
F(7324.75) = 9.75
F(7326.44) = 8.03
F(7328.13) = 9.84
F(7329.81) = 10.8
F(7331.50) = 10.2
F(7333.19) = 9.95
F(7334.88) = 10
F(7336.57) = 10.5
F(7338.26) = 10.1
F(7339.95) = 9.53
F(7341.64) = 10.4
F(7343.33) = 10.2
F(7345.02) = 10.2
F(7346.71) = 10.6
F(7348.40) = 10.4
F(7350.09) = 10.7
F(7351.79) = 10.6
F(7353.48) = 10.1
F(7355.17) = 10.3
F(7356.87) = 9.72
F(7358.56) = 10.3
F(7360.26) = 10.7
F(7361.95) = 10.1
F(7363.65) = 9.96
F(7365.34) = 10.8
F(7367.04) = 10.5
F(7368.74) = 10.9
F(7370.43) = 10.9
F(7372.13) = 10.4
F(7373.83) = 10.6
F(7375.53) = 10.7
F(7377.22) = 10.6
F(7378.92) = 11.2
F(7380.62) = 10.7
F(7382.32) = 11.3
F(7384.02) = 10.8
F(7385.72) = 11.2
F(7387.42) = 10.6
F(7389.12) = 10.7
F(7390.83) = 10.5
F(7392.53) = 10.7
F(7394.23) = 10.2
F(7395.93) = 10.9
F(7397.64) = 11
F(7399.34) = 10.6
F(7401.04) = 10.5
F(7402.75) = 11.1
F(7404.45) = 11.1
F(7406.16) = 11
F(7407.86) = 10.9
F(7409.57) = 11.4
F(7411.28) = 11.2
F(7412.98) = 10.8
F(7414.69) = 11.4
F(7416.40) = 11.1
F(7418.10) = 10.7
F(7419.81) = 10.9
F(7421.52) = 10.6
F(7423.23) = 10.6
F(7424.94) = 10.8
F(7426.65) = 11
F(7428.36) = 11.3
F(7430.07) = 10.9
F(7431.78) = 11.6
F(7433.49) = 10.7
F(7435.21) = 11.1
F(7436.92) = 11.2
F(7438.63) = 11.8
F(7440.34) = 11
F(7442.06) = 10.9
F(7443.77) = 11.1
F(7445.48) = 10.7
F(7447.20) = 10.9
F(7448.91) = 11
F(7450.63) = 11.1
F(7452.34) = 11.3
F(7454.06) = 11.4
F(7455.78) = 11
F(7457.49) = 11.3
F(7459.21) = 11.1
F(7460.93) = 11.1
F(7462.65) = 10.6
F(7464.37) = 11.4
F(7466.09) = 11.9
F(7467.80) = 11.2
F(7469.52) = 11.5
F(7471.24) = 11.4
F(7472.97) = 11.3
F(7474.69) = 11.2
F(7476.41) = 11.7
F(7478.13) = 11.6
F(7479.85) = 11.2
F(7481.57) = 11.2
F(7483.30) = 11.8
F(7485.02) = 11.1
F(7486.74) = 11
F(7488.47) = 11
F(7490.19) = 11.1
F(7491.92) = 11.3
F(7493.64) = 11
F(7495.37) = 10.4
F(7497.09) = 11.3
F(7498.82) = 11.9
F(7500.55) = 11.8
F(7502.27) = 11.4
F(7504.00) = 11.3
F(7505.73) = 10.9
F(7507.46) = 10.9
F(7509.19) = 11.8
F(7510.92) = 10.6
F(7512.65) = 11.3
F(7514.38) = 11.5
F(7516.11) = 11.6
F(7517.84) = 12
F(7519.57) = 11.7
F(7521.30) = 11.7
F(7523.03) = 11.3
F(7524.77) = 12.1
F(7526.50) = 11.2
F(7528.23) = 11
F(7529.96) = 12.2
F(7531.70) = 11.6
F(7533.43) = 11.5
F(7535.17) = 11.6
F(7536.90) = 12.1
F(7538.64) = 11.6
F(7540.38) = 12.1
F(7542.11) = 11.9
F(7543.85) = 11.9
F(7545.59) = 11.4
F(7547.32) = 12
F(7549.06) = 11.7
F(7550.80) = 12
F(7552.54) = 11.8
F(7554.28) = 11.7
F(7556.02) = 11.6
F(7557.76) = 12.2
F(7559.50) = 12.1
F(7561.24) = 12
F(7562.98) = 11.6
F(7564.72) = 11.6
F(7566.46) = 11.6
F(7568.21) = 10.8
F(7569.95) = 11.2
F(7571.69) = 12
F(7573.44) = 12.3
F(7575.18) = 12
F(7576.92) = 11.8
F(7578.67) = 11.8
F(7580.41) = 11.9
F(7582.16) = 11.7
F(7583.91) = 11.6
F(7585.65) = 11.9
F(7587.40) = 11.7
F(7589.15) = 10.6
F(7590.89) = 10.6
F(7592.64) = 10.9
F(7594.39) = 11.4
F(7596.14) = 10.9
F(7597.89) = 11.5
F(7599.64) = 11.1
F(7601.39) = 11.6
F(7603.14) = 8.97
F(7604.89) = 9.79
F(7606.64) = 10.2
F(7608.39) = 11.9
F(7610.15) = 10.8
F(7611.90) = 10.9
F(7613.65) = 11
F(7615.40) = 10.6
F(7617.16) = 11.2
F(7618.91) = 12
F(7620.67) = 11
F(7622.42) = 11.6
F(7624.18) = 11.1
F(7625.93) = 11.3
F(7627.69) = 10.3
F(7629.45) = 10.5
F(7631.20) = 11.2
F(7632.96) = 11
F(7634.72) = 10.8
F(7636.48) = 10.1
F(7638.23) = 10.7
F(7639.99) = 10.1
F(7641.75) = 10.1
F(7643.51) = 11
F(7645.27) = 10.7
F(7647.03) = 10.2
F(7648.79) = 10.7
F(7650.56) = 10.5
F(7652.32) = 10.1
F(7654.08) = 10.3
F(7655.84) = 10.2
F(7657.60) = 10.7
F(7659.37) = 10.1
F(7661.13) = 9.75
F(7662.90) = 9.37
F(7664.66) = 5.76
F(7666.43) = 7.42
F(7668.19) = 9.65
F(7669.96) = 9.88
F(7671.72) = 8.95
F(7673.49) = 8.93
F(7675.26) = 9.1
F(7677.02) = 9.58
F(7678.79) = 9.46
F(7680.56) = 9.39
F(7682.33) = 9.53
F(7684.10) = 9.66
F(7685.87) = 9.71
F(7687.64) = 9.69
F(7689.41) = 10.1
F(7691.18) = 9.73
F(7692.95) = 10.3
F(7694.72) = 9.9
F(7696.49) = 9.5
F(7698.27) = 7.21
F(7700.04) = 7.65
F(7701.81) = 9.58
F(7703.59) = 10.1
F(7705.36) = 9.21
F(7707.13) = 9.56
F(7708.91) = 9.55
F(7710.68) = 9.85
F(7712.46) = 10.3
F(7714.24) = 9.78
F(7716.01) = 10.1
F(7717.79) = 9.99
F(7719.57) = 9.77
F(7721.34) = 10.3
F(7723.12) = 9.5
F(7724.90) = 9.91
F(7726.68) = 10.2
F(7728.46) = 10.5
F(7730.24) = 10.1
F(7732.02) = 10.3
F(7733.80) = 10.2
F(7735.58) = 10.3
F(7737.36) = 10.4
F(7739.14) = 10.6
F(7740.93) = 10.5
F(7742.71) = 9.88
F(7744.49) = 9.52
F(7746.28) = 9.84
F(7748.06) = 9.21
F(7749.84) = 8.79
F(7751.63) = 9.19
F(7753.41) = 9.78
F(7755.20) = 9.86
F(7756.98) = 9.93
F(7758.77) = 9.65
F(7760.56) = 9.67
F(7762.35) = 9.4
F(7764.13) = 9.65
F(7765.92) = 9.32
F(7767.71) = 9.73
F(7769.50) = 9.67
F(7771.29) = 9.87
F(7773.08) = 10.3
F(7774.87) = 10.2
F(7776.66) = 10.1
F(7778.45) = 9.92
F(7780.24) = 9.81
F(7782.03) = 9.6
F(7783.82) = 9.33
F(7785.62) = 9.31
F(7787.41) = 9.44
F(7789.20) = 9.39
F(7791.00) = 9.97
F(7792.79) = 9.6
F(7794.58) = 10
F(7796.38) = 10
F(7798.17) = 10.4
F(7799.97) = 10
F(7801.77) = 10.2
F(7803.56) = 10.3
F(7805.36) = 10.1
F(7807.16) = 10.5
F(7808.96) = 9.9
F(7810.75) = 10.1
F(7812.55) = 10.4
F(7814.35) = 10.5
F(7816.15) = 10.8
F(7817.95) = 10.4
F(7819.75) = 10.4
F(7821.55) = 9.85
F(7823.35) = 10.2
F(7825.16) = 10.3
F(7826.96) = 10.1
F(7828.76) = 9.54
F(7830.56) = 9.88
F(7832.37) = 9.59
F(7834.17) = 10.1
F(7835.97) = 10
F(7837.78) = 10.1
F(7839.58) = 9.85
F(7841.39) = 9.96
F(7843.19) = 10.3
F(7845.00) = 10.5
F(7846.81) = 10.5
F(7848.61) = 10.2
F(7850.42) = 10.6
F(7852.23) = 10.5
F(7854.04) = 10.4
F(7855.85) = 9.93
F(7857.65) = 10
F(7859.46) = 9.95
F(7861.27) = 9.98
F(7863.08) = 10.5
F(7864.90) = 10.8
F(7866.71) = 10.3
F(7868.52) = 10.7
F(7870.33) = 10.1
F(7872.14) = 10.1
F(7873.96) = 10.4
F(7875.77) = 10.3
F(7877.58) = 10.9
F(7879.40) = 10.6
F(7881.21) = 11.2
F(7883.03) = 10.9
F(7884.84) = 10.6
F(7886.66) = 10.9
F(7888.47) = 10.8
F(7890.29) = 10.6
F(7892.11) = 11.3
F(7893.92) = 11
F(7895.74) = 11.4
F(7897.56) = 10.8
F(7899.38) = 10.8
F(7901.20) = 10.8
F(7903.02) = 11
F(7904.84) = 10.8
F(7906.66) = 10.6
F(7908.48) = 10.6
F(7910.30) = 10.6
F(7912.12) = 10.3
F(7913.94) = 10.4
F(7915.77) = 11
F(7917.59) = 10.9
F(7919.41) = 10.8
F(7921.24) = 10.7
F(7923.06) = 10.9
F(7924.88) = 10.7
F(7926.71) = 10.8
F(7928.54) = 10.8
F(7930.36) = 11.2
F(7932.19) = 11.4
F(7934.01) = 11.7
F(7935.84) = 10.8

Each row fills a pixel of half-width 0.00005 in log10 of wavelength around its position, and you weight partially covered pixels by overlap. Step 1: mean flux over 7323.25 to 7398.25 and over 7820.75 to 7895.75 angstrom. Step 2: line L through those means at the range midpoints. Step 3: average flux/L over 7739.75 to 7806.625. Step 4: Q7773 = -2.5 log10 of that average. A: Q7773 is 0.06 mag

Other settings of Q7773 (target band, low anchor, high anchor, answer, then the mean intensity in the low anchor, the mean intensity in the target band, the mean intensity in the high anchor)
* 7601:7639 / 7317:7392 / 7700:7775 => -0.088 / 10.4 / 10.8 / 9.83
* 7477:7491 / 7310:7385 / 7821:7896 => -0.096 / 10.3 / 11.3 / 10.4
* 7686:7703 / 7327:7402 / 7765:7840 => 0.087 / 10.5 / 9.33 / 9.98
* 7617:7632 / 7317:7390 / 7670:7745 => -0.130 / 10.4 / 11.1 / 9.73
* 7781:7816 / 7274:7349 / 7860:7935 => 0.064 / 9.71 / 9.97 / 10.8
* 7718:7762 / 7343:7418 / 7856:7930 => 0.081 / 10.7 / 9.91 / 10.7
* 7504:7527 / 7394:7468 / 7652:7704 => -0.096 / 11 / 11.4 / 9.36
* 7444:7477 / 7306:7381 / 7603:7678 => -0.100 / 10.2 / 11.2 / 10.2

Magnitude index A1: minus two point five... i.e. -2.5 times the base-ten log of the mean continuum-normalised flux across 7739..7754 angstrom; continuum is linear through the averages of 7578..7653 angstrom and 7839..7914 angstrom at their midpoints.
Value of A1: 0.12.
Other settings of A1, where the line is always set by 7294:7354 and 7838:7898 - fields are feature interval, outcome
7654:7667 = 0.13 mag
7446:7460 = -0.11 mag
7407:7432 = -0.10 mag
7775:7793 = 0.08 mag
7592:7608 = -0.05 mag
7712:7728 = 0.04 mag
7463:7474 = -0.13 mag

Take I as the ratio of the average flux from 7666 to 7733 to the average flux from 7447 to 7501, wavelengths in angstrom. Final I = 0.9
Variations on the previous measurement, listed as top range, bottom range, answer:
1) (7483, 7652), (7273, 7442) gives 1.10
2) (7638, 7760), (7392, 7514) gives 0.88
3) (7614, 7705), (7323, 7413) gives 0.95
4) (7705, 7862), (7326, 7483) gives 0.92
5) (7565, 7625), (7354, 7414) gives 1.05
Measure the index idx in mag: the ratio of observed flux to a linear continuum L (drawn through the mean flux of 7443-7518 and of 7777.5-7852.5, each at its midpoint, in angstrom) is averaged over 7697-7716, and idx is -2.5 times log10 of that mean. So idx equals 0.12 mag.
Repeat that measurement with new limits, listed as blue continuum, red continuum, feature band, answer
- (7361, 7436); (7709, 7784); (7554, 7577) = -0.136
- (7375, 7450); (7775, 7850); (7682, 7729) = 0.066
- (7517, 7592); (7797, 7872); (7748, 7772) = 0.113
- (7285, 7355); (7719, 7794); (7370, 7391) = -0.096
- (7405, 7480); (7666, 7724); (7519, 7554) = -0.117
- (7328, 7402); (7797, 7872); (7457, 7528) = -0.091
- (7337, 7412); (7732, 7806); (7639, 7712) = 0.048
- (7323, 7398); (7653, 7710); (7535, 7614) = -0.180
